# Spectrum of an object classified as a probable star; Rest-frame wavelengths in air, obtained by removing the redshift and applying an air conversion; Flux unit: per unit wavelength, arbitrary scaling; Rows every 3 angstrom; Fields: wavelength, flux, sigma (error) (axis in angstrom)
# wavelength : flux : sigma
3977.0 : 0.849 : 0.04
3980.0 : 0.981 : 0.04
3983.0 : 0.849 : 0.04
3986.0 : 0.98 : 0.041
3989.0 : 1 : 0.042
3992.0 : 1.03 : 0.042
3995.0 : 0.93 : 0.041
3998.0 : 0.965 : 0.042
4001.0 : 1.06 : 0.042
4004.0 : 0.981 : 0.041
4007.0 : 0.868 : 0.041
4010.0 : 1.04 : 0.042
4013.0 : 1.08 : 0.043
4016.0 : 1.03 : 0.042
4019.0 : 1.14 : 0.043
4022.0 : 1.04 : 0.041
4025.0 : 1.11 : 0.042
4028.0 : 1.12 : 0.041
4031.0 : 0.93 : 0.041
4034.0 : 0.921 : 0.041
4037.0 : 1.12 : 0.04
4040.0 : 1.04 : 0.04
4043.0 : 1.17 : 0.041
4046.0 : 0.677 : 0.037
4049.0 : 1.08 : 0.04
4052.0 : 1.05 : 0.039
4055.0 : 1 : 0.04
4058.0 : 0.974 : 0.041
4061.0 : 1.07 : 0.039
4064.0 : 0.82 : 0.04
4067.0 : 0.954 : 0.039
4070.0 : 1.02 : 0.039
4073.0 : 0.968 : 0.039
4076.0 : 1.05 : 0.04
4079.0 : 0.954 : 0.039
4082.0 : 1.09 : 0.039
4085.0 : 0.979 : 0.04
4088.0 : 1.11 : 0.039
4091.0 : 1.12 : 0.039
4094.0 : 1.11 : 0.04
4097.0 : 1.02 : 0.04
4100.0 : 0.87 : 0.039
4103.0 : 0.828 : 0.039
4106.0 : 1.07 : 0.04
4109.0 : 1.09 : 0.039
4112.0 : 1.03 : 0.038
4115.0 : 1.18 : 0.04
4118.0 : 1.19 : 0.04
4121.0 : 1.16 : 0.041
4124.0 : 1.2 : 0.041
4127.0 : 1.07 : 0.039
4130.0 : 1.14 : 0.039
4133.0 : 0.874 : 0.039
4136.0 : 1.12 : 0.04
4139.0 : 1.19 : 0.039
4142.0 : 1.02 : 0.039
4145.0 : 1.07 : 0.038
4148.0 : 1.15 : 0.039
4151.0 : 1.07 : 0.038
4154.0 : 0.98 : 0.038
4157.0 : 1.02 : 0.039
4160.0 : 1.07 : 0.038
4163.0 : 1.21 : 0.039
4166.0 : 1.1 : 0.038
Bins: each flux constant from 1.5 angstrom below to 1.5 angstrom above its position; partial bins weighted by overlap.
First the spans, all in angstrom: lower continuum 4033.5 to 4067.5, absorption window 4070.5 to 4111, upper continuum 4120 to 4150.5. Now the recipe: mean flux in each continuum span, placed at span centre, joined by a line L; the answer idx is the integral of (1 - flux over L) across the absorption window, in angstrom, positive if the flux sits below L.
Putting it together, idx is 0.9 angstrom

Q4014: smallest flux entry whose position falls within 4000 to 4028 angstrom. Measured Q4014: 0.868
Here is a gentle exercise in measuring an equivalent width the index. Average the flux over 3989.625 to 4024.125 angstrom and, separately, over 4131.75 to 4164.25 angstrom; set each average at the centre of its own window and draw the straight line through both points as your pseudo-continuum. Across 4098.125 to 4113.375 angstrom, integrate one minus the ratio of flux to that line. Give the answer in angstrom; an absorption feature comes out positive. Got 1.1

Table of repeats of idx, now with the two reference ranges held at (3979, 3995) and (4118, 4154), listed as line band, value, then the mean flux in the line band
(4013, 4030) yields -1.51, 1.08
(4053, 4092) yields 1.21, 1.01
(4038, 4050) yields 0.25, 0.993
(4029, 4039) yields 0.06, 0.999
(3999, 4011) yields -0.05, 0.984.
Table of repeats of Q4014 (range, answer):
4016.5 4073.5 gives 0.677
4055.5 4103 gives 0.82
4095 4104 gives 0.828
